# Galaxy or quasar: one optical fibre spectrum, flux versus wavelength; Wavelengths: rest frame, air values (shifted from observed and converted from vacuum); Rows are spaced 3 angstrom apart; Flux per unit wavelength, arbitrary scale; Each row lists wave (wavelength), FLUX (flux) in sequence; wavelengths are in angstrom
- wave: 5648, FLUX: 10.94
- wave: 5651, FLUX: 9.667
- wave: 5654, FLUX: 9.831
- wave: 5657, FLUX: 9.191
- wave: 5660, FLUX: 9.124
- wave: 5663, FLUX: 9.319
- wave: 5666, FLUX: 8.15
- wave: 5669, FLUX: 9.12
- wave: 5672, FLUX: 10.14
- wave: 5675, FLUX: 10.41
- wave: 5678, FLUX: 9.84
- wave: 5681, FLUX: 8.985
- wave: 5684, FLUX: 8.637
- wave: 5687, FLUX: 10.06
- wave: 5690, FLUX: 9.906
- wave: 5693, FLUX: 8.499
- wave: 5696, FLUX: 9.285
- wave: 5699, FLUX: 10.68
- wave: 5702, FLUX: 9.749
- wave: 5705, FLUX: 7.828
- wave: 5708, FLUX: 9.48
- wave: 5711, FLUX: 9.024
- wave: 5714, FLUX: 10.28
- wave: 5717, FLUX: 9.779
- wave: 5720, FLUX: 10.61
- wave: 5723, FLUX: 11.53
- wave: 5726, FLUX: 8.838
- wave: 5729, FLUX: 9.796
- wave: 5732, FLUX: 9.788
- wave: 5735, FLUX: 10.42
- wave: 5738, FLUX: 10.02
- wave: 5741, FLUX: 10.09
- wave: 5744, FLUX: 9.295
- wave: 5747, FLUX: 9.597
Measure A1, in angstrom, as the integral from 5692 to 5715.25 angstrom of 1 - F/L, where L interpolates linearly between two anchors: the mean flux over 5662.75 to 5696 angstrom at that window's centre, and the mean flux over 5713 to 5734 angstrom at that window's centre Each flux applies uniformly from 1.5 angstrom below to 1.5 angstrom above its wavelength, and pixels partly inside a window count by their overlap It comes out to 1.0 angstrom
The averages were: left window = 9.37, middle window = 9.36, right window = 10.1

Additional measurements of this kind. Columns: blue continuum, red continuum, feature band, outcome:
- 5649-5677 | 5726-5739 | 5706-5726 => -0.38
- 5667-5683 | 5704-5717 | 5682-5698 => 0.27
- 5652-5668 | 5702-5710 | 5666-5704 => -2.23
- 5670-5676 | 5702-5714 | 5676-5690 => 0.54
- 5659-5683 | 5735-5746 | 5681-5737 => -0.06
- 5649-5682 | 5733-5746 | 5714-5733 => -0.48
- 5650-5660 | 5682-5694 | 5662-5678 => -0.12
